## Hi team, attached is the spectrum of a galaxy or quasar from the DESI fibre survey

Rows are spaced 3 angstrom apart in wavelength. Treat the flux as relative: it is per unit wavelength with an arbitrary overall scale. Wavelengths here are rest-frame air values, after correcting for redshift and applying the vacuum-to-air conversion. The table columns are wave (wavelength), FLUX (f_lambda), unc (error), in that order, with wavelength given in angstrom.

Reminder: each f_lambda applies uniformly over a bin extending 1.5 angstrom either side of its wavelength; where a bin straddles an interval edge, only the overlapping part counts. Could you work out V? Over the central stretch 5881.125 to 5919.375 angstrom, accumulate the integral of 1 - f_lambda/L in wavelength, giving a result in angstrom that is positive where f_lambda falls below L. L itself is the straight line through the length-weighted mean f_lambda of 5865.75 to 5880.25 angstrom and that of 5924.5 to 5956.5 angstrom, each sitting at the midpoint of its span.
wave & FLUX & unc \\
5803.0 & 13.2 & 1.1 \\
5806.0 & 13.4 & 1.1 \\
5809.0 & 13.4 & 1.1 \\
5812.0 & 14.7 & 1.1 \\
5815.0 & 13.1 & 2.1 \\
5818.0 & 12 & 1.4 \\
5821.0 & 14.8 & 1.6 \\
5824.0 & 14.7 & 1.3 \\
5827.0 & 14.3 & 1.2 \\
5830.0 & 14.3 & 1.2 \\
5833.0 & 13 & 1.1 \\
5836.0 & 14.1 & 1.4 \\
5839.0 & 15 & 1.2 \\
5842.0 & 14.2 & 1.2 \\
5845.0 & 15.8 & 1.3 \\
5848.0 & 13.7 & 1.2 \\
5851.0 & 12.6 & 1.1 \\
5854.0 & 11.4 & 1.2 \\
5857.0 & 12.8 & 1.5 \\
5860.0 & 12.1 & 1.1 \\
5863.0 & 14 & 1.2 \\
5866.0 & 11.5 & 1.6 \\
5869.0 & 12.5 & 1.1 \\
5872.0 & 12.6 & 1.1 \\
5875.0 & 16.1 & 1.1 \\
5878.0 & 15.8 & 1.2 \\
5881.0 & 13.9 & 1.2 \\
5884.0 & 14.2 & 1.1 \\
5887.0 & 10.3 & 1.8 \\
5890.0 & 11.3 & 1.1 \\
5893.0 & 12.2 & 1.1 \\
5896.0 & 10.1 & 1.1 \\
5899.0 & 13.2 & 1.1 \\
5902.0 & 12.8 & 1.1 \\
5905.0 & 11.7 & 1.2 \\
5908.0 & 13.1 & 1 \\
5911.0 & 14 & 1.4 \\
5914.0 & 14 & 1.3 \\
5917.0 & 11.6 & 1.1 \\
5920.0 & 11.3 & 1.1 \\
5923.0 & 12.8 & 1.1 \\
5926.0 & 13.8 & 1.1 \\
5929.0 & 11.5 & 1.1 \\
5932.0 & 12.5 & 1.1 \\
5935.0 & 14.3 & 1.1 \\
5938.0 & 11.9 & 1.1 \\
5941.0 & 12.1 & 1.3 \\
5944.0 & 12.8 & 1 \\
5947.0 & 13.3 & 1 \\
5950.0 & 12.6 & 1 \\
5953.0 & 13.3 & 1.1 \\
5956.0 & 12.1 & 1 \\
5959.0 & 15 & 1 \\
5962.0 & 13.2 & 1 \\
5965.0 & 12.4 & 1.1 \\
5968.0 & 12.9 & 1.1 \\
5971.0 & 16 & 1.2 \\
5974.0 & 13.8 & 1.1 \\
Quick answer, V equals 2.94 angstrom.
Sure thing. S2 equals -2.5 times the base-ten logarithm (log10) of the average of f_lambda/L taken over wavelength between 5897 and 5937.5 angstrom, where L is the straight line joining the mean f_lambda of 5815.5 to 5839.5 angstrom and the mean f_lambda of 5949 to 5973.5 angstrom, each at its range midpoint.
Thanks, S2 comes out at 0.07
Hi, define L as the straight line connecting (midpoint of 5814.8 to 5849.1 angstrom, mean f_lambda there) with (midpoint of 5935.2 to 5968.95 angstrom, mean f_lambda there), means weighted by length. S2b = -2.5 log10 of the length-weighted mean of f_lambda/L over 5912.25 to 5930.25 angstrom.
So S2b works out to 0.06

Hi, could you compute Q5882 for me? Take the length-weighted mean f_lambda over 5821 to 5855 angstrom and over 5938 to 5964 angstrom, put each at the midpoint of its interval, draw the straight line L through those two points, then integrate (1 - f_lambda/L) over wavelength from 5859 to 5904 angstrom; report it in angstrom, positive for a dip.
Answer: 2.54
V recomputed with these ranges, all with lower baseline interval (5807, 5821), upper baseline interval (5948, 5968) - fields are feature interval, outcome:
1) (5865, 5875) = 0.4 angstrom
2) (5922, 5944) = 0.8 angstrom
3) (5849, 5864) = 0.9 angstrom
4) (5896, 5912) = 0.7 angstrom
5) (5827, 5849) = -1.5 angstrom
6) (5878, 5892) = 0.5 angstrom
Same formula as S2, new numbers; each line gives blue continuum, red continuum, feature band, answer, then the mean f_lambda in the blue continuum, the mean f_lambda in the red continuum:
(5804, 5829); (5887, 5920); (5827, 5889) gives -0.036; 13.8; 12.3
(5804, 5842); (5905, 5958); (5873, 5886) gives -0.110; 13.9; 12.8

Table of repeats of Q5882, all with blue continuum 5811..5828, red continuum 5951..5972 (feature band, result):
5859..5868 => 0.8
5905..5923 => 1.2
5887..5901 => 2.1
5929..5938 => 0.5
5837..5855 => 0.0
